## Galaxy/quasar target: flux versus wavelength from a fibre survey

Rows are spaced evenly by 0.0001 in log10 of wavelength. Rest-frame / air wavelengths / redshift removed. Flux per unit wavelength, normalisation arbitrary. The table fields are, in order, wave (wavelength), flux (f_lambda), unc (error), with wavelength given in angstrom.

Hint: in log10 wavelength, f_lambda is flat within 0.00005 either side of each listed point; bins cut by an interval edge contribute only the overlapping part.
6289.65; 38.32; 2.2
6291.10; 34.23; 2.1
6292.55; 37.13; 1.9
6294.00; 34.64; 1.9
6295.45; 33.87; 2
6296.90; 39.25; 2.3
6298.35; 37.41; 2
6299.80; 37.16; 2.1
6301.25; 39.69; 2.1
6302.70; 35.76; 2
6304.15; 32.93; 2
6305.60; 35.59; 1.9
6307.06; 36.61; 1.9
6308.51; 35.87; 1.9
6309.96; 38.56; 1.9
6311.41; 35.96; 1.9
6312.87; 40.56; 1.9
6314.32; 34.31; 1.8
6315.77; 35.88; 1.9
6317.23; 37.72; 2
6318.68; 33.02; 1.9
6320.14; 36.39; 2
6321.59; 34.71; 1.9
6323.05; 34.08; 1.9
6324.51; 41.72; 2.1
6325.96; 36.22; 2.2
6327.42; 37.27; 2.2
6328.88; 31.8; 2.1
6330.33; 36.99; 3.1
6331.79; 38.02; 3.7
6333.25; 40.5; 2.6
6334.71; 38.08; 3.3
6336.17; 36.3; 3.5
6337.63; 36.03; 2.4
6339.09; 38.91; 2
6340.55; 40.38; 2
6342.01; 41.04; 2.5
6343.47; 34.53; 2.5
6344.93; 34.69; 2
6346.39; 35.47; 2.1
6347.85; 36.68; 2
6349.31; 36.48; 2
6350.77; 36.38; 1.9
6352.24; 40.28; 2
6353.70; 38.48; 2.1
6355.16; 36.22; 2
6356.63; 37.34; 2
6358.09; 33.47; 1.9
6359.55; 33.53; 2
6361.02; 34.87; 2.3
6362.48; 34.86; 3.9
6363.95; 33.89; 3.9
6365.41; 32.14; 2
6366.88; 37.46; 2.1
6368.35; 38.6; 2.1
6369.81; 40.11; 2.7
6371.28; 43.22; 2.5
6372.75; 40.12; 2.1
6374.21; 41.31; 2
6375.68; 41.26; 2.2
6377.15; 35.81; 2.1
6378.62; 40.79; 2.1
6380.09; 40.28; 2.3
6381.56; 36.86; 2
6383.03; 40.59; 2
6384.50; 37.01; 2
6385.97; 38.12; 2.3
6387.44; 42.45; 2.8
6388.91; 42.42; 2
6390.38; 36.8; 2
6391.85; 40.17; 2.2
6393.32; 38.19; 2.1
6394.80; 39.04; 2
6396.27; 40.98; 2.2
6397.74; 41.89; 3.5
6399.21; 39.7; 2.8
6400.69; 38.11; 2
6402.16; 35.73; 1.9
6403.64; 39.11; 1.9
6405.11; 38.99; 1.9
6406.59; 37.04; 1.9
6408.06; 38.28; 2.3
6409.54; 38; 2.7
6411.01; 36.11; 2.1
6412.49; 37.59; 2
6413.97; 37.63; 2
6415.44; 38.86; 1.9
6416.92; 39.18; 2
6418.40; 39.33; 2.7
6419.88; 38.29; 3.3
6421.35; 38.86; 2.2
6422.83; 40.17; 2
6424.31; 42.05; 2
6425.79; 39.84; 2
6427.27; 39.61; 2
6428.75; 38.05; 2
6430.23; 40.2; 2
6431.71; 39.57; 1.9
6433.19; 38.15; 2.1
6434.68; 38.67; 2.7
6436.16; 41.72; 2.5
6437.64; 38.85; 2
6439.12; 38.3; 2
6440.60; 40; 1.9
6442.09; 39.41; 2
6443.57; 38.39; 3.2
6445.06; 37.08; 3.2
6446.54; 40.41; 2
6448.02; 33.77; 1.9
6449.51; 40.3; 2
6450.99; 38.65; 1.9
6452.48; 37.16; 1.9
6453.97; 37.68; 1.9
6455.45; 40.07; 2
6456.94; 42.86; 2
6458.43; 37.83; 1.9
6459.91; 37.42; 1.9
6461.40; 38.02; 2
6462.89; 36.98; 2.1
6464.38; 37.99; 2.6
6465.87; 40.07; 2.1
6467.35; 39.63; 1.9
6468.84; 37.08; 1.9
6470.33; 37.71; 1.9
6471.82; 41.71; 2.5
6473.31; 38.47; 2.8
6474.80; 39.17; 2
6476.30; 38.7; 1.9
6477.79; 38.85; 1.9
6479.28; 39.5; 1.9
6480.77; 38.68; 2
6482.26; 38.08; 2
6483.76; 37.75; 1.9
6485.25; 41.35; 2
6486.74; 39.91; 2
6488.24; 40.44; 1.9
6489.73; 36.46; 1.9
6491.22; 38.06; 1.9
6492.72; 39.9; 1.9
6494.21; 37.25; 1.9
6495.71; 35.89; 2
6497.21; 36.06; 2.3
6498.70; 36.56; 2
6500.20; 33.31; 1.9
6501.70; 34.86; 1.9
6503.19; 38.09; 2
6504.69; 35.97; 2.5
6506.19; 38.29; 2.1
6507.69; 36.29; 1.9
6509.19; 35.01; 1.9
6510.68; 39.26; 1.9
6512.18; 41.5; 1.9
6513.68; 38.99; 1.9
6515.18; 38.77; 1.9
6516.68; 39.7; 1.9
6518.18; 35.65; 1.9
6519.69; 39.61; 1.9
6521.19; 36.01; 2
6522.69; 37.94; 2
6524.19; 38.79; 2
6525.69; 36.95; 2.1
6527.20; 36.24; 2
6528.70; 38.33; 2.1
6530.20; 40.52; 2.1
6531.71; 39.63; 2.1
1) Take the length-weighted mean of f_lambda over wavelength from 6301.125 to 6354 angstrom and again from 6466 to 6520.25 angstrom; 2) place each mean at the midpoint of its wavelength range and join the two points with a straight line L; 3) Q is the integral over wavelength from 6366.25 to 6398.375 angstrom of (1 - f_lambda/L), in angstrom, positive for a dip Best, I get -2.1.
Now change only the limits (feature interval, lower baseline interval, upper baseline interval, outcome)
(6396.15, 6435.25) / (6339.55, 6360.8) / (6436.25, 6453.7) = -0.92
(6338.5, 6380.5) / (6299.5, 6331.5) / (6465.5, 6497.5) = -0.64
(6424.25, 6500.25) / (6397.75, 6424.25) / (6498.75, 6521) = -1.43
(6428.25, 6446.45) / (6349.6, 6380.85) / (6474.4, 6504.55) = -0.64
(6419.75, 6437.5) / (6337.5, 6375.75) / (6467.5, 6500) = -0.80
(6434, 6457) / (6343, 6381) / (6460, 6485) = -0.31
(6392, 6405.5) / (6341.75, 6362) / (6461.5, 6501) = -0.78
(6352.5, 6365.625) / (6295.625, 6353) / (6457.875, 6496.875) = 0.70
